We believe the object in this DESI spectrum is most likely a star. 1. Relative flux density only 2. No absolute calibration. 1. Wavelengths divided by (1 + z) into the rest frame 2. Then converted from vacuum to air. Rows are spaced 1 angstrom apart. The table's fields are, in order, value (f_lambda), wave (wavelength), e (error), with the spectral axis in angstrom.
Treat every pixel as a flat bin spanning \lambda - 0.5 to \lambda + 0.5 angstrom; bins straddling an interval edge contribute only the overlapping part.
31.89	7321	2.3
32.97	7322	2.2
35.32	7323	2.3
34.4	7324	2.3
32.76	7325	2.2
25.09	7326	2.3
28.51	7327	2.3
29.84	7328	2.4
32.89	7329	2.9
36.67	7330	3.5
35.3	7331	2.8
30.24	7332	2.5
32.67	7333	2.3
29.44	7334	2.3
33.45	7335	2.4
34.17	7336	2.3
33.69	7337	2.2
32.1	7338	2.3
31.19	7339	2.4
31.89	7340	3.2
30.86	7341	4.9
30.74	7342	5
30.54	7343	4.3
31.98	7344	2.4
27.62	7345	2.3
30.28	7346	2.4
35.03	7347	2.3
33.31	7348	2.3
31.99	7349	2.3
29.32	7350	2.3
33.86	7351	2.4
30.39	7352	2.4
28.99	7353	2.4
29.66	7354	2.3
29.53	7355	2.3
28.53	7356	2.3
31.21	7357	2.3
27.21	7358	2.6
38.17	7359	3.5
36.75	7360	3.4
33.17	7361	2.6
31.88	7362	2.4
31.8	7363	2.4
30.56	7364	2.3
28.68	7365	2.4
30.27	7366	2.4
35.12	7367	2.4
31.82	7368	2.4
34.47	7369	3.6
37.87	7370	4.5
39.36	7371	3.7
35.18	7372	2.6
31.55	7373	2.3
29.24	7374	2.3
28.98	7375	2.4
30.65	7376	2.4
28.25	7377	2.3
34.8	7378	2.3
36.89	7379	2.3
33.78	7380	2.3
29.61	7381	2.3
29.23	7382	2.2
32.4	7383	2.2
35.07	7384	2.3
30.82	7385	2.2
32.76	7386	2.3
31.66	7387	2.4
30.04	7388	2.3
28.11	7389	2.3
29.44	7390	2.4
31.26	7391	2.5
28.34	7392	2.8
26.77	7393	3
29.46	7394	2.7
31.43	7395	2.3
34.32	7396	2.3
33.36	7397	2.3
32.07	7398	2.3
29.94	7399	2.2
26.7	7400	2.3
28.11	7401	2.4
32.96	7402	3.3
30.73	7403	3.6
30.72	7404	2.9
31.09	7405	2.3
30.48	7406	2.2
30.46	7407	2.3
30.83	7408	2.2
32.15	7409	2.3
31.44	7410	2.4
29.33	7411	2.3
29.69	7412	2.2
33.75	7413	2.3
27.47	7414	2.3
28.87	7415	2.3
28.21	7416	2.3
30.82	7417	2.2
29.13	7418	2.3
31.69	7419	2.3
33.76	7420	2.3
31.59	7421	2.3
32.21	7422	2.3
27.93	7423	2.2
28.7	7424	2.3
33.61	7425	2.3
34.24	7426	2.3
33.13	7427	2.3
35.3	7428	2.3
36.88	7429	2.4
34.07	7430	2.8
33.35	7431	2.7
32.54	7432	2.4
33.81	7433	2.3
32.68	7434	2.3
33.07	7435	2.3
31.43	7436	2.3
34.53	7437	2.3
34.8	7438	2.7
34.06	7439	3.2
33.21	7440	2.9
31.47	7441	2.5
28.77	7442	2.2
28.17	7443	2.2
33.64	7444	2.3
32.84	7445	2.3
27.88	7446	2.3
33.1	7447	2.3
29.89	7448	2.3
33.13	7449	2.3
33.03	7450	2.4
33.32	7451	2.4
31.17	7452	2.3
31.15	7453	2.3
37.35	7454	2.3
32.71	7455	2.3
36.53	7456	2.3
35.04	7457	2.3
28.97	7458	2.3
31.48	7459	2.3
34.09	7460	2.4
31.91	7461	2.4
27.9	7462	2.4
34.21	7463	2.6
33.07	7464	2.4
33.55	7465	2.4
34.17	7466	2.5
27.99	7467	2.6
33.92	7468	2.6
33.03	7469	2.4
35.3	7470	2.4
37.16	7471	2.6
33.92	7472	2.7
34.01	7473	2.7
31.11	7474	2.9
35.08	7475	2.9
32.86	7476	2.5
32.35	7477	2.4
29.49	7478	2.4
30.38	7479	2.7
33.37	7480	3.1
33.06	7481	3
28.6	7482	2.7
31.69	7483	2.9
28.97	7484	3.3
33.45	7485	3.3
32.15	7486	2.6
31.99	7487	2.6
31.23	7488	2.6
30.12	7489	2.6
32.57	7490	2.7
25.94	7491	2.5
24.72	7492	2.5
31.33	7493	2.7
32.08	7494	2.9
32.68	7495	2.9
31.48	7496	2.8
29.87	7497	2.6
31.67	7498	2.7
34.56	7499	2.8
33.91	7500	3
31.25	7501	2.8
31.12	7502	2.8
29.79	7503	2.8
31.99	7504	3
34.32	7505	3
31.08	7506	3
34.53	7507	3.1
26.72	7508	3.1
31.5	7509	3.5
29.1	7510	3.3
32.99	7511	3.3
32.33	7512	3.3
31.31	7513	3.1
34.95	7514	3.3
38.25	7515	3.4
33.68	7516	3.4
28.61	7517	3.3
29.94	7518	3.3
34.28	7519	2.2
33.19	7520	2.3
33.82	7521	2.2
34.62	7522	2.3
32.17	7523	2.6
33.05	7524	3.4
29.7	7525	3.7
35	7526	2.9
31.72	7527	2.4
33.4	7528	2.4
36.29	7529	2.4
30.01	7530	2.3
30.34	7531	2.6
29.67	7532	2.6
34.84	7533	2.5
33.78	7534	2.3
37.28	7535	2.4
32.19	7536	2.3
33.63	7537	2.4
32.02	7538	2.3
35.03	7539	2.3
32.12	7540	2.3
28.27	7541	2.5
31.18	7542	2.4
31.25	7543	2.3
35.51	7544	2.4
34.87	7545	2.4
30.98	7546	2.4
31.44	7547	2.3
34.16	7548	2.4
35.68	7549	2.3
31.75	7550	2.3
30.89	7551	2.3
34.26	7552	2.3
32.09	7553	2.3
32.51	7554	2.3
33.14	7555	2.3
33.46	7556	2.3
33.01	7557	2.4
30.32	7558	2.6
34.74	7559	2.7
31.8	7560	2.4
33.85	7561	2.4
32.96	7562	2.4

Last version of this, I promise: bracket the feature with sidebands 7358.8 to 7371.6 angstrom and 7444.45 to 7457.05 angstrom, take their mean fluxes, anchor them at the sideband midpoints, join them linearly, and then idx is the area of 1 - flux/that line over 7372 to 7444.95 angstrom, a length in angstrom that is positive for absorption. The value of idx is 4.0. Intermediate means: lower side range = 33.7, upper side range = 32.8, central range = 31.4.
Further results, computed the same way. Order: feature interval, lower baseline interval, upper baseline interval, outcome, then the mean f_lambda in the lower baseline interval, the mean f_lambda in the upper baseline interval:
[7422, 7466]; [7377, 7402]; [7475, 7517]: -1.8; 31.1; 31.6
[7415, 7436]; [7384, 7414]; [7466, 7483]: -0.6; 30.6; 32.6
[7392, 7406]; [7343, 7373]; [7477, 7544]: 0.7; 32.2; 32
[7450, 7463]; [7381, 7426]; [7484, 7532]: -0.6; 30.7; 31.9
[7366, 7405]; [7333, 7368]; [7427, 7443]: 0.7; 31.6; 33.2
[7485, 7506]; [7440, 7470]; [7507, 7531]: 0.7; 32.3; 32.5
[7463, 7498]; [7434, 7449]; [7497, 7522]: 0.3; 32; 32.3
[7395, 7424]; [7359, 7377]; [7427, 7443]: 2.1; 32.8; 33.2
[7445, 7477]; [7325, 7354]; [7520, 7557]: -0.5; 31.5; 32.8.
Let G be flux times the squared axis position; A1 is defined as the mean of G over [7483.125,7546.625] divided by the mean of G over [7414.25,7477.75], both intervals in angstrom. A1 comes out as 1.0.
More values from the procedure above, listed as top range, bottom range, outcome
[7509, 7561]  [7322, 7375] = 1.08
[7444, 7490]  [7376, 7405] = 1.07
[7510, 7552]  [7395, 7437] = 1.07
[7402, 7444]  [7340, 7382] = 1.01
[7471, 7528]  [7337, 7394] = 1.05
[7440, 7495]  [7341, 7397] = 1.04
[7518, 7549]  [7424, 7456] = 1.03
